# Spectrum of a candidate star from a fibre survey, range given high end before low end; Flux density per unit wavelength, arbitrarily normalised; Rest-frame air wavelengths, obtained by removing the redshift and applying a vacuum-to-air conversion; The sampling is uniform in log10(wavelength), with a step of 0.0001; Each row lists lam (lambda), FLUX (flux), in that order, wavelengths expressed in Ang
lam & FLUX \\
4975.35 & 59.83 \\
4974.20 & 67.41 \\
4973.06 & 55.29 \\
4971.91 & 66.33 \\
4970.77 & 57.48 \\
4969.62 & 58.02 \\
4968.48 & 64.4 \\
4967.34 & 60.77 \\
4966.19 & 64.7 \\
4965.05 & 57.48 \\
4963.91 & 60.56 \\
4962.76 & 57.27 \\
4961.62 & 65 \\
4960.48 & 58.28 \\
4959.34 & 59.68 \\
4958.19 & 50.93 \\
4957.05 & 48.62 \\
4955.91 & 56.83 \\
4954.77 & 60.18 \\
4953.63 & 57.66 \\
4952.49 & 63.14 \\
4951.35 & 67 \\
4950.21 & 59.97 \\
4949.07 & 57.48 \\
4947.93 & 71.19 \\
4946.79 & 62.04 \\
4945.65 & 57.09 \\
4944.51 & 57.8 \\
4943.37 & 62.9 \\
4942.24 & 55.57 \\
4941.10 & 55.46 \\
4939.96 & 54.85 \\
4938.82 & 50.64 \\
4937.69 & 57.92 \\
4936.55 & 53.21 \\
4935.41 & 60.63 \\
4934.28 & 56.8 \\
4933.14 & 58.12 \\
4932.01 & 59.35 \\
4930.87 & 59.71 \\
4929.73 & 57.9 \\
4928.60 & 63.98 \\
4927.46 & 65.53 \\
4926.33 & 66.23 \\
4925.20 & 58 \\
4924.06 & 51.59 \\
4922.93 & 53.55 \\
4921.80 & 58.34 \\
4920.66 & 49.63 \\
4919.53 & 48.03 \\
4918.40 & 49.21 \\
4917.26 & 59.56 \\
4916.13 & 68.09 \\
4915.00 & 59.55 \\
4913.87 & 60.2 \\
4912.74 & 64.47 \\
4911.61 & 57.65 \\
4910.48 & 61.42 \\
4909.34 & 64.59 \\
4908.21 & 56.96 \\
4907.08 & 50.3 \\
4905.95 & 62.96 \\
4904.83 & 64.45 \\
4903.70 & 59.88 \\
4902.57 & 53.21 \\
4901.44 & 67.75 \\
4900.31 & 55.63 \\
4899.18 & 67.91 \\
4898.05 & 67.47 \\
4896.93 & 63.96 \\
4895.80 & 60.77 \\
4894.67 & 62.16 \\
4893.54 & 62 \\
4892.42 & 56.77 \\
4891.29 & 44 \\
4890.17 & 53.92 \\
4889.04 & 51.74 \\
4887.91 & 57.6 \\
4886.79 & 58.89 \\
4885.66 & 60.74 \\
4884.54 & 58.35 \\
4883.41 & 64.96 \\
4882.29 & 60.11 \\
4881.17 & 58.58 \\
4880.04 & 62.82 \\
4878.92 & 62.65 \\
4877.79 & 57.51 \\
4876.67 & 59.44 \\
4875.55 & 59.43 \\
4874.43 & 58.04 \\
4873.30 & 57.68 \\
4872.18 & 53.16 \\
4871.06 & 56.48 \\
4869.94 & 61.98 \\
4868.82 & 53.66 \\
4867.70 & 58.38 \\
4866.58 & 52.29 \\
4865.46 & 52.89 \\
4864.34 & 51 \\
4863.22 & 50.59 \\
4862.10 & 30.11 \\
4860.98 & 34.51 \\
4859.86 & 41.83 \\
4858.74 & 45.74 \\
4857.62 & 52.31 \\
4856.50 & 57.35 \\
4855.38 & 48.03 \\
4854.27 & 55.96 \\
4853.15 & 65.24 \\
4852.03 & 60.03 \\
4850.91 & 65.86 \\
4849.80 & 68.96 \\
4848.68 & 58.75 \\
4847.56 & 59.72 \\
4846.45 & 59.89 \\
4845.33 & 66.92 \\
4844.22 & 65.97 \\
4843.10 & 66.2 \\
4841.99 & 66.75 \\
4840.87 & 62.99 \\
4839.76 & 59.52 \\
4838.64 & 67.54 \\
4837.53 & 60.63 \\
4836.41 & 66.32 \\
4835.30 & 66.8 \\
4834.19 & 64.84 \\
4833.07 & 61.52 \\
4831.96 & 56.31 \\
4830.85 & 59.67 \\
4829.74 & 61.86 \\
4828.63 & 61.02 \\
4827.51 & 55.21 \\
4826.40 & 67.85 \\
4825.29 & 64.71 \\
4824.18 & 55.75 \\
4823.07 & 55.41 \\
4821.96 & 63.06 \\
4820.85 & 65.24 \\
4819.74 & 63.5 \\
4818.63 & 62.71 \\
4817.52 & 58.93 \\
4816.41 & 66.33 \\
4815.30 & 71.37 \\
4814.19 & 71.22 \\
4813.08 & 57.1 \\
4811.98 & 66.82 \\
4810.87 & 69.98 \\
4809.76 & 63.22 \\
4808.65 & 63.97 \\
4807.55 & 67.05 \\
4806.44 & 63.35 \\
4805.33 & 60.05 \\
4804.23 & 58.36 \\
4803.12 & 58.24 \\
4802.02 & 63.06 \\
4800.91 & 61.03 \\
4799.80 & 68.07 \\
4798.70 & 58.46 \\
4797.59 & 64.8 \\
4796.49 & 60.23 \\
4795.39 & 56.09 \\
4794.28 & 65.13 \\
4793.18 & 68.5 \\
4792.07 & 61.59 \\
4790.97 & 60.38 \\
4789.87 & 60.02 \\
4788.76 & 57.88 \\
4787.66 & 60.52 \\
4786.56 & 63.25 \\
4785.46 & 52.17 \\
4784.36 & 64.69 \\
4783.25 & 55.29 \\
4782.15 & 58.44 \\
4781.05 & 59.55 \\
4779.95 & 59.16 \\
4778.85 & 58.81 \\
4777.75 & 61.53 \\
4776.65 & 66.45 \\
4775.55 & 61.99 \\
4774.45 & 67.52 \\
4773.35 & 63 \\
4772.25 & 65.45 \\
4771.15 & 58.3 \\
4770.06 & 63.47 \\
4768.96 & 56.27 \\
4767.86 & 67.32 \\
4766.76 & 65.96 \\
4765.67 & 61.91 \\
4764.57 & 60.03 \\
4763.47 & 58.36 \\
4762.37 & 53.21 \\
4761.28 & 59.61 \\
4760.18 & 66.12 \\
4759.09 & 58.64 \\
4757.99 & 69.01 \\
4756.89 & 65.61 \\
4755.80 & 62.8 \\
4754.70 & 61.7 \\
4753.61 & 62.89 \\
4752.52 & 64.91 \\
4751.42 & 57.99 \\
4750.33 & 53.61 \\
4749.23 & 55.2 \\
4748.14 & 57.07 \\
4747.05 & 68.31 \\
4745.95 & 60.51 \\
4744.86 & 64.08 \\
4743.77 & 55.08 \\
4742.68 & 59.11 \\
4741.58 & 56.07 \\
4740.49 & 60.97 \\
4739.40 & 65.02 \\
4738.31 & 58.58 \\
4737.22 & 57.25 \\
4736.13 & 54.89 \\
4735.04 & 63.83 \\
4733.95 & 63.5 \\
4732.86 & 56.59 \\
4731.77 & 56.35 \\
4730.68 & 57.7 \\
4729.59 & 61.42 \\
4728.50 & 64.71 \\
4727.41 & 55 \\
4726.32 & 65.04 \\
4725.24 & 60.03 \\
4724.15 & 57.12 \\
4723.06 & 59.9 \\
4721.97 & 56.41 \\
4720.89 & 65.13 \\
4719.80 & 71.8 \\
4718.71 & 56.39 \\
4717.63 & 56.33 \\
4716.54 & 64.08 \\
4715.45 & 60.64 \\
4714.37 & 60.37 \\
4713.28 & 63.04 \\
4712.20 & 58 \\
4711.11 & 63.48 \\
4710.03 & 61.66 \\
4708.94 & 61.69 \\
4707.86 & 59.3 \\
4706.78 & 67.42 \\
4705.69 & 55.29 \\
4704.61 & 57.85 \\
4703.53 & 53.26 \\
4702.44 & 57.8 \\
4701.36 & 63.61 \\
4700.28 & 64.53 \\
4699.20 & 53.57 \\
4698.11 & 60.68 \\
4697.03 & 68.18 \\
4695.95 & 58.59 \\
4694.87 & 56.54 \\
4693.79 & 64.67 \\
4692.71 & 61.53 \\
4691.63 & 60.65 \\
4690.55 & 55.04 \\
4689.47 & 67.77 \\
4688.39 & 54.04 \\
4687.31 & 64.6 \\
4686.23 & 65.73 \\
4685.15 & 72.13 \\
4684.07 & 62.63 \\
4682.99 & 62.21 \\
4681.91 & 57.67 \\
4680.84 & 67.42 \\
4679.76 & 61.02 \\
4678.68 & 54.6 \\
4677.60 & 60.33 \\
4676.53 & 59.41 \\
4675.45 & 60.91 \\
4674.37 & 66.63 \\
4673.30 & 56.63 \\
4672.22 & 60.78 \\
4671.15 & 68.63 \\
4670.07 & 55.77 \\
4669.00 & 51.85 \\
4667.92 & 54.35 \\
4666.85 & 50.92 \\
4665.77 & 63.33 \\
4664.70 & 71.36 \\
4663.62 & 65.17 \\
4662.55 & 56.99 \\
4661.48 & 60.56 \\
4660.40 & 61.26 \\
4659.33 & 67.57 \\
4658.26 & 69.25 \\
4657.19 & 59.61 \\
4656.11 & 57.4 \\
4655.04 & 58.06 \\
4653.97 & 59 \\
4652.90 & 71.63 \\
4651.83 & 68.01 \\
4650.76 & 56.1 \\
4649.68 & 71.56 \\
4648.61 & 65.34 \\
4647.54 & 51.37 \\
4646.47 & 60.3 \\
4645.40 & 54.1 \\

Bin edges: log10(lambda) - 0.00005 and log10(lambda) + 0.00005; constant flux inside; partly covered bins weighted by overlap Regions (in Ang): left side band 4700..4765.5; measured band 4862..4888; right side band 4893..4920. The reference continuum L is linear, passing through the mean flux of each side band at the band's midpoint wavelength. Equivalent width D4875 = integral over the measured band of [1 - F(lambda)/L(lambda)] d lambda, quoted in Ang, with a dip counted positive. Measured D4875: 1.4 Ang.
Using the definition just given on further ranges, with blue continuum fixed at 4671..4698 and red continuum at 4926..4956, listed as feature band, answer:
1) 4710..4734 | 0.4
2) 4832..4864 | 1.2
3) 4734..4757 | 0.4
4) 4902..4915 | 0.1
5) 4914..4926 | 0.8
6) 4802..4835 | -1.1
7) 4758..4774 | -0.1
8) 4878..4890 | 0.1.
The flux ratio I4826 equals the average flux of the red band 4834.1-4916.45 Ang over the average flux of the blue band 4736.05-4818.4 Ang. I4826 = 0.95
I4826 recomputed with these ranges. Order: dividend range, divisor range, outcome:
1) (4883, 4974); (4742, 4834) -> 0.96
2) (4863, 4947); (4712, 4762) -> 0.96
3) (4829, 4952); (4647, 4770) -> 0.96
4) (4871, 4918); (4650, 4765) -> 0.98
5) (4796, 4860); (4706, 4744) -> 1.02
